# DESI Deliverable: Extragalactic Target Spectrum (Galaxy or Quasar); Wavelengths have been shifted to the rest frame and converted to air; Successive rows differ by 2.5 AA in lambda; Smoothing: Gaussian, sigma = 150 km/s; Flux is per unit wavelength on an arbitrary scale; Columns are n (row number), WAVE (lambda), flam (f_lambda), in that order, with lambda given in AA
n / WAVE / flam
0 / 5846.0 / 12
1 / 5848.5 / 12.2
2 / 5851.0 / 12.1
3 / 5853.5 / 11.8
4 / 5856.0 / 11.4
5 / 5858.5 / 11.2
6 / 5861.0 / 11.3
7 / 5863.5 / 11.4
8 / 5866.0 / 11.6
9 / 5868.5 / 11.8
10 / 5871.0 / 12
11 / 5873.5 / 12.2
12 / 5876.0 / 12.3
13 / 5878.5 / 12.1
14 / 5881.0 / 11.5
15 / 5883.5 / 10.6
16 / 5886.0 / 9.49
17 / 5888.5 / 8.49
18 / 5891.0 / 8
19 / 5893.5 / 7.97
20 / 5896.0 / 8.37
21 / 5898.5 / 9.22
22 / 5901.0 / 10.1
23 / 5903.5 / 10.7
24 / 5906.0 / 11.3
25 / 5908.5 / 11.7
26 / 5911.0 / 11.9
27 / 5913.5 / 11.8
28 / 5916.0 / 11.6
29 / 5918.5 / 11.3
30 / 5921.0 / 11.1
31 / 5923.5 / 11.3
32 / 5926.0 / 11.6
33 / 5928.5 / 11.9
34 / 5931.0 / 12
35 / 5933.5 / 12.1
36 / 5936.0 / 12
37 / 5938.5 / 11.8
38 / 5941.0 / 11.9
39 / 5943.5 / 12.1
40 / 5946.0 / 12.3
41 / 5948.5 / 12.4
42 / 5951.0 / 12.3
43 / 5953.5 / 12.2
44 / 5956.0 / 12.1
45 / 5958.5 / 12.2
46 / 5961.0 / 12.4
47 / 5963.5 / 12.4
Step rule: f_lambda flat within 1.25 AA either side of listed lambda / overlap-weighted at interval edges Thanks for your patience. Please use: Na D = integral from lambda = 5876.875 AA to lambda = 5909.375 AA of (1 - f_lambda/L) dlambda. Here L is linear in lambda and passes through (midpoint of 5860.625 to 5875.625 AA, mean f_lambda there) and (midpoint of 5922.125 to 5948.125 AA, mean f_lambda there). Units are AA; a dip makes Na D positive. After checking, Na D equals 5.1 AA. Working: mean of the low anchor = 11.8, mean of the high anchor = 11.9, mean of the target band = 9.97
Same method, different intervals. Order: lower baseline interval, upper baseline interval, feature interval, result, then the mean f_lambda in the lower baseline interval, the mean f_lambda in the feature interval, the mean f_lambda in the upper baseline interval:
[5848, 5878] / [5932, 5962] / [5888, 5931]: 5.08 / 11.8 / 10.6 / 12.1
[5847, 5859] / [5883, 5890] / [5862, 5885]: -3.16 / 11.8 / 11.7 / 9.36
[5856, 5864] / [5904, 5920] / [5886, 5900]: 3.57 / 11.3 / 8.54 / 11.6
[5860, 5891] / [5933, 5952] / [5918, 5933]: 0.36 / 11.1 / 11.6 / 12.1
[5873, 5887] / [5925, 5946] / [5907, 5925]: 0.33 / 11.4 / 11.5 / 12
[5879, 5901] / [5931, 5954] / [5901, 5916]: -1.52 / 9.35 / 11.4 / 12.1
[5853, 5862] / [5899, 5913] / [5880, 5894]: 2.28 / 11.4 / 9.38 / 11.1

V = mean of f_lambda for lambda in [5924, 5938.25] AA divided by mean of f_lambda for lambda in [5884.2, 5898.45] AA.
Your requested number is 1.38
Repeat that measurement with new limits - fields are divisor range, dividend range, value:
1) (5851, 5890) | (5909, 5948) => 1.04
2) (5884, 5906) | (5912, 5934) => 1.26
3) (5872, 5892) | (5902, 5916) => 1.08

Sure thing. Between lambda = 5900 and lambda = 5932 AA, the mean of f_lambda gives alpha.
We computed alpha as 11.4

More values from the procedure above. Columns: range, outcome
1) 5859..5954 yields 11.2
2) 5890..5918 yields 10.3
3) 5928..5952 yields 12.1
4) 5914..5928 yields 11.4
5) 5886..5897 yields 8.35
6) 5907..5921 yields 11.6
